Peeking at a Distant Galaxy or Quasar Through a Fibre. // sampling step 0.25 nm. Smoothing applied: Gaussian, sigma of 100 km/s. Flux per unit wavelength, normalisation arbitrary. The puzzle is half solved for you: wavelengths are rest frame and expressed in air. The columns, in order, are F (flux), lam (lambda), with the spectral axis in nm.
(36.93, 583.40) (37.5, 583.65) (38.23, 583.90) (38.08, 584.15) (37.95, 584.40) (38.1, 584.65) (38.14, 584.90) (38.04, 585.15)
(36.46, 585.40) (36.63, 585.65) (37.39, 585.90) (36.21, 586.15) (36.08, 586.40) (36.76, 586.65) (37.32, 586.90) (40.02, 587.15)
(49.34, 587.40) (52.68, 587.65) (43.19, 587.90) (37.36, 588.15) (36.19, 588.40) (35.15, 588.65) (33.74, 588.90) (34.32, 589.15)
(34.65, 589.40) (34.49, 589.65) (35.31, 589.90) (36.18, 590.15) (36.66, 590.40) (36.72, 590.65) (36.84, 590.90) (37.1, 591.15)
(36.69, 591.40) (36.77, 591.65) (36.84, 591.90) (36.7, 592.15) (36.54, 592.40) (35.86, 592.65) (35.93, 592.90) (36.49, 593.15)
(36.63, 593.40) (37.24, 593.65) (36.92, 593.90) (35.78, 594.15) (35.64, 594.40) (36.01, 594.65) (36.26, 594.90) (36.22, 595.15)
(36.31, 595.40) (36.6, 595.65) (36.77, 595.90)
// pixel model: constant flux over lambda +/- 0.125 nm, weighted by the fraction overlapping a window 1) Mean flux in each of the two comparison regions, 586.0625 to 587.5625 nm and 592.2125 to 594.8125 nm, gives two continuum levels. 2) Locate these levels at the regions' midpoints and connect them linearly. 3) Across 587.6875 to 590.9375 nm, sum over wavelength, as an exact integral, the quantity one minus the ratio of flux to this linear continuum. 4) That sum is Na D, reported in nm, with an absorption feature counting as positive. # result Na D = 0.153 nm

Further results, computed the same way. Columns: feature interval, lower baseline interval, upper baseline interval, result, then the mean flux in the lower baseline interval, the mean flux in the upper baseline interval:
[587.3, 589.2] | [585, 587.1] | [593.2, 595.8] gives -0.18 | 37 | 36.4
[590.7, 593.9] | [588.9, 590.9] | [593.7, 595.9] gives -0.07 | 35.5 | 36.3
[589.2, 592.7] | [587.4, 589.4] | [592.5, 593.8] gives 0.14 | 39.3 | 36.4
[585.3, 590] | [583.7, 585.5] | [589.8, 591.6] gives -0.11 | 37.9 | 36.5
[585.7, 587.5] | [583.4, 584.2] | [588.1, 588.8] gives -0.10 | 37.8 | 36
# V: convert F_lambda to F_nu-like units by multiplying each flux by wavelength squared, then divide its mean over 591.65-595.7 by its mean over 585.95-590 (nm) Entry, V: 1.0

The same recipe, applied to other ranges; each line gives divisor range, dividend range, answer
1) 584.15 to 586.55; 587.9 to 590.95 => 0.98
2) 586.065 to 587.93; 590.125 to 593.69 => 0.90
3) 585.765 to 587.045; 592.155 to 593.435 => 1.01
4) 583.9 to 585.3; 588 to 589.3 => 0.95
